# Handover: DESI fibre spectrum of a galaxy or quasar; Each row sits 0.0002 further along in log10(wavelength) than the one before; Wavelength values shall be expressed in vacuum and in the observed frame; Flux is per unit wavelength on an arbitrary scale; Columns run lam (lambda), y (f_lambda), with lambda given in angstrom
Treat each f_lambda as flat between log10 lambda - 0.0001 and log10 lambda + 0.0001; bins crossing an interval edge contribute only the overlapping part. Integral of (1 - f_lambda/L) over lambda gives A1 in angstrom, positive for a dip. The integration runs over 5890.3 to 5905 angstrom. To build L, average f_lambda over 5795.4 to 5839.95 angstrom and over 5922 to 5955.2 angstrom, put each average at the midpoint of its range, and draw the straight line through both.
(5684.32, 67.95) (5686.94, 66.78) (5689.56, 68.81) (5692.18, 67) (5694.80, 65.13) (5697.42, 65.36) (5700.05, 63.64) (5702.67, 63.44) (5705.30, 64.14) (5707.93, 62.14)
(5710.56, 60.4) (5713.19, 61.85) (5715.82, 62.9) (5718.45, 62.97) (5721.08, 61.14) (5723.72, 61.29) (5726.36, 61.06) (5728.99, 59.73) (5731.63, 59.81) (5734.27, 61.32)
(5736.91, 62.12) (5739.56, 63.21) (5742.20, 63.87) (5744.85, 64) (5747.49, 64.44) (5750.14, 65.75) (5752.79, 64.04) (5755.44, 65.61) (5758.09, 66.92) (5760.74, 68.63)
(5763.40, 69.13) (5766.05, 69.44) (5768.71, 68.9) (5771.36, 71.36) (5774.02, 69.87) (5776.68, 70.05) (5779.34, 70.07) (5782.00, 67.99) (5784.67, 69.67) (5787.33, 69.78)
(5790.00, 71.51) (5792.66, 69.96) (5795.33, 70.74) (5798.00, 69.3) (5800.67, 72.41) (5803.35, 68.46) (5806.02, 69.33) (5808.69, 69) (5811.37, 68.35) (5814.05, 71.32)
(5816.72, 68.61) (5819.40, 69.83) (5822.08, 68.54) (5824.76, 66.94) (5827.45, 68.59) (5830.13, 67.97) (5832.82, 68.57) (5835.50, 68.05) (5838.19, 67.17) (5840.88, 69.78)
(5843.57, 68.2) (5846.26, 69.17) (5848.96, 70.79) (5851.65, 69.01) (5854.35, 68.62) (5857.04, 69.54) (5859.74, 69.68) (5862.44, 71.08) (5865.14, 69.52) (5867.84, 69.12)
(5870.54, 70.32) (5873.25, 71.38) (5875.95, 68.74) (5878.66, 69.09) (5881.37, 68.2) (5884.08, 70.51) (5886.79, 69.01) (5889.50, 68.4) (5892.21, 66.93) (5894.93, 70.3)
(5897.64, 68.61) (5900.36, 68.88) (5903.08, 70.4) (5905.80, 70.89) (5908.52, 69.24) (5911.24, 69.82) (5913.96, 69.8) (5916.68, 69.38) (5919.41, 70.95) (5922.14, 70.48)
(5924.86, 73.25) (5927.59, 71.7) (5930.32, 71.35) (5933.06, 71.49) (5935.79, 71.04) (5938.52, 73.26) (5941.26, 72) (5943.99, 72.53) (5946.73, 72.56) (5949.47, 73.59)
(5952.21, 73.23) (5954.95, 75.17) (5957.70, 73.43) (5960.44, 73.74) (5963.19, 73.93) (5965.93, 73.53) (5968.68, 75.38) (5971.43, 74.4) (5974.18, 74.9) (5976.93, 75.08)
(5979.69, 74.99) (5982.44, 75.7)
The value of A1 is 0.5 angstrom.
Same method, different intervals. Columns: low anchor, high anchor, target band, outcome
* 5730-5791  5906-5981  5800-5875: -0.01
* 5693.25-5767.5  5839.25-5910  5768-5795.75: -1.79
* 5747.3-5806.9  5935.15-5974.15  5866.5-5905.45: 1.31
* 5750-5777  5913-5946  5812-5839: 0.33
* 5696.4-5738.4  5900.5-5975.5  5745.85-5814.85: -4.17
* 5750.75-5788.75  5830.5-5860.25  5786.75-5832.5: -0.43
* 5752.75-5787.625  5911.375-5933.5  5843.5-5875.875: 0.16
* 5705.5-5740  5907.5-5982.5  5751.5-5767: -0.94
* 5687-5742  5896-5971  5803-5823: -0.67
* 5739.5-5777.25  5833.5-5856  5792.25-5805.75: -0.44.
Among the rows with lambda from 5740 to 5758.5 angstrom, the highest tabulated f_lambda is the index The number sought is 66.92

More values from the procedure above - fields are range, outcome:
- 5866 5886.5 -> 71.38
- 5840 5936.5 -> 73.25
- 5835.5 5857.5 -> 70.79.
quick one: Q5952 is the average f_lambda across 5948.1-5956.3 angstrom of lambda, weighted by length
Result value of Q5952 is 74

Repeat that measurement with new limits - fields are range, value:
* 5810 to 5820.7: 69.5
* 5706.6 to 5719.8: 62.1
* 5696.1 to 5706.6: 64.1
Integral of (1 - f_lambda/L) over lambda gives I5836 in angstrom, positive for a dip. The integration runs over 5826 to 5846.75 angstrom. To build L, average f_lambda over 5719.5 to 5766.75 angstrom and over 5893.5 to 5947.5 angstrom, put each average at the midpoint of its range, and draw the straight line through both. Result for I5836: -0.3 angstrom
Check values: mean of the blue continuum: 63.9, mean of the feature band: 68.4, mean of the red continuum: 70.9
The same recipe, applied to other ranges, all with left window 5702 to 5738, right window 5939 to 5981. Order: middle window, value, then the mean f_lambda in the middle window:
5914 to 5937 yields 0.3 angstrom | 71.1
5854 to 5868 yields -0.2 angstrom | 69.7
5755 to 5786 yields -2.3 angstrom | 69.1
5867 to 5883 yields 0.0 angstrom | 69.5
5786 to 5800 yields -1.1 angstrom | 70.4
